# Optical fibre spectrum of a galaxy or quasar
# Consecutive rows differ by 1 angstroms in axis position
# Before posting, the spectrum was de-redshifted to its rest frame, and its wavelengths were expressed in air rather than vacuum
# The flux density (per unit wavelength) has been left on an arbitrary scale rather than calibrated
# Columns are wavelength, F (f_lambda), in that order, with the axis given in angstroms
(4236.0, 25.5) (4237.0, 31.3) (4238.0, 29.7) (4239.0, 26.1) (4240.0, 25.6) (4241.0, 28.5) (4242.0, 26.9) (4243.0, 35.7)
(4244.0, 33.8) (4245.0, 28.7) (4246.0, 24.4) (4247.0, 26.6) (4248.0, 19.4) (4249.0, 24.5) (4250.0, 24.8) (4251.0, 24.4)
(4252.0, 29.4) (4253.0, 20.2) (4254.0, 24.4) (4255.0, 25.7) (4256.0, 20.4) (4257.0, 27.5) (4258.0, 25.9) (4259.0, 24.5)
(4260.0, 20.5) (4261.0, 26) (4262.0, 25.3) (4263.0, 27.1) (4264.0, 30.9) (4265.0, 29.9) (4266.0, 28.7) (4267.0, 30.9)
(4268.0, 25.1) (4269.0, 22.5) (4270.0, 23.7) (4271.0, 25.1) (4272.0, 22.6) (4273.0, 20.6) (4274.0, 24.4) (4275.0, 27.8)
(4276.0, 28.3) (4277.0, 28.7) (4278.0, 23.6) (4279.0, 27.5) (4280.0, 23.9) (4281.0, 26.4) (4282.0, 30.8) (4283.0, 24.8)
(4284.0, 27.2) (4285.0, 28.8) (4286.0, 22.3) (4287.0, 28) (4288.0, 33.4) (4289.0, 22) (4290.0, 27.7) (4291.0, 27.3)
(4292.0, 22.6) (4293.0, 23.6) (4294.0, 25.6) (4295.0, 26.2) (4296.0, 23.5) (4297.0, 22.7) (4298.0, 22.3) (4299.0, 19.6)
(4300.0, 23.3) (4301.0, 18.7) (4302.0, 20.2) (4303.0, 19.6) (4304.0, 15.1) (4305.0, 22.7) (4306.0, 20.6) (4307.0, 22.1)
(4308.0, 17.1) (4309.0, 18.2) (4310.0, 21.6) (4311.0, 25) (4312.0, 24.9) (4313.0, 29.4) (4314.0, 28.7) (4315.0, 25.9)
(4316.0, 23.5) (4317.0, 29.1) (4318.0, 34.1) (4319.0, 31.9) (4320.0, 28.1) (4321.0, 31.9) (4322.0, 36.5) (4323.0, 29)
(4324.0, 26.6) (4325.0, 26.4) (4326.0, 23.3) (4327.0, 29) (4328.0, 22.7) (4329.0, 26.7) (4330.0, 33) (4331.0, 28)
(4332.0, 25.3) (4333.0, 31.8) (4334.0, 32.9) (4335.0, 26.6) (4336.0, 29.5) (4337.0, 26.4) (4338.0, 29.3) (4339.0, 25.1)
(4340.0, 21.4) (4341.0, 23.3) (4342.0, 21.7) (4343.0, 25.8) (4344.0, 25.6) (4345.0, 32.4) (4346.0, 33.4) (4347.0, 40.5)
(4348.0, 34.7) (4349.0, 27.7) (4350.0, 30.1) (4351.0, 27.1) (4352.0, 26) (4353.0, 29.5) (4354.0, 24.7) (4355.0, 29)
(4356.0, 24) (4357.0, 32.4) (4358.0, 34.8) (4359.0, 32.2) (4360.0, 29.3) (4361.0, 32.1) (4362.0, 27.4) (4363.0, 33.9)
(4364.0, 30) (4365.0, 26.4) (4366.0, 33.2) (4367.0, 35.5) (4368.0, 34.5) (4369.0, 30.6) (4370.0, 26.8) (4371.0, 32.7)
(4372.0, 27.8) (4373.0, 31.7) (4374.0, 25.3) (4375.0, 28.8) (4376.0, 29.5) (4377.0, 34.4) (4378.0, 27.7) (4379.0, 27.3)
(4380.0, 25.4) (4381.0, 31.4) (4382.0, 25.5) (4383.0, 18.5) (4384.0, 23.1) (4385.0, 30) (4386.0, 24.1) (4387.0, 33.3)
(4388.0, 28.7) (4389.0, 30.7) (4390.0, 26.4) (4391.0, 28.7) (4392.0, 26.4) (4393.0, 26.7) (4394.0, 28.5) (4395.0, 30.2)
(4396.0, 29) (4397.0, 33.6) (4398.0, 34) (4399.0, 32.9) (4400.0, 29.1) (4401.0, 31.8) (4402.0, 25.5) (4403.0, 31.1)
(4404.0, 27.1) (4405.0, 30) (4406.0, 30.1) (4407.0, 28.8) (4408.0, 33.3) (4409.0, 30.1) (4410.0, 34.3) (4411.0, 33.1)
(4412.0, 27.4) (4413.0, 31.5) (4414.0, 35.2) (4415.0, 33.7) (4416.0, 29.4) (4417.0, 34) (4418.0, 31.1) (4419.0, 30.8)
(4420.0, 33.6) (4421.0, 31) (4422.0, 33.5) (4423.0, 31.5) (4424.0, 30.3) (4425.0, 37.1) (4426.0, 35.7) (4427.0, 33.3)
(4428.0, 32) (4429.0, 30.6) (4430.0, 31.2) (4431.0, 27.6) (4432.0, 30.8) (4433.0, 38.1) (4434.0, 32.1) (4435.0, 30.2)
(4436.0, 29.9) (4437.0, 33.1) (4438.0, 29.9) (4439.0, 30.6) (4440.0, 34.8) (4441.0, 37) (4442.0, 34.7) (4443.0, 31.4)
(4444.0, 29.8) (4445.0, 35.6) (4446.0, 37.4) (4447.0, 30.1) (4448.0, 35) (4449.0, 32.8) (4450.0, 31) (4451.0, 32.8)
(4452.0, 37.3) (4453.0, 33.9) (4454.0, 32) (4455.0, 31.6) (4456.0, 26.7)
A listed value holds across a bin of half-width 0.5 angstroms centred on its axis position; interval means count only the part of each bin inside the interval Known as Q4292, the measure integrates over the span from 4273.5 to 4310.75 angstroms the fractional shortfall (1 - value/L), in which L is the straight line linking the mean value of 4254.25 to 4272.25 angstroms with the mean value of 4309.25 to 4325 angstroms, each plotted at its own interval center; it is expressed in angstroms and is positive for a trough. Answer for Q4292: 4.1 angstroms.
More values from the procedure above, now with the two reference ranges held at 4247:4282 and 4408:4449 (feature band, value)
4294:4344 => 4.2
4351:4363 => 0.0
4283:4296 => 0.2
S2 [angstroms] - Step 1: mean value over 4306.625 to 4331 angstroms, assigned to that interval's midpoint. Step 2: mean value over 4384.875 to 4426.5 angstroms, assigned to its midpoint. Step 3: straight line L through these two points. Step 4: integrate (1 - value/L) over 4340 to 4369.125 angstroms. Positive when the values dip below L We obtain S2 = -1.3 angstroms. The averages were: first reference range 26.9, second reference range 30.8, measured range 29.8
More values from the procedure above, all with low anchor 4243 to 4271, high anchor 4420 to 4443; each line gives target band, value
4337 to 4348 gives 0.4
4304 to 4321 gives 1.8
